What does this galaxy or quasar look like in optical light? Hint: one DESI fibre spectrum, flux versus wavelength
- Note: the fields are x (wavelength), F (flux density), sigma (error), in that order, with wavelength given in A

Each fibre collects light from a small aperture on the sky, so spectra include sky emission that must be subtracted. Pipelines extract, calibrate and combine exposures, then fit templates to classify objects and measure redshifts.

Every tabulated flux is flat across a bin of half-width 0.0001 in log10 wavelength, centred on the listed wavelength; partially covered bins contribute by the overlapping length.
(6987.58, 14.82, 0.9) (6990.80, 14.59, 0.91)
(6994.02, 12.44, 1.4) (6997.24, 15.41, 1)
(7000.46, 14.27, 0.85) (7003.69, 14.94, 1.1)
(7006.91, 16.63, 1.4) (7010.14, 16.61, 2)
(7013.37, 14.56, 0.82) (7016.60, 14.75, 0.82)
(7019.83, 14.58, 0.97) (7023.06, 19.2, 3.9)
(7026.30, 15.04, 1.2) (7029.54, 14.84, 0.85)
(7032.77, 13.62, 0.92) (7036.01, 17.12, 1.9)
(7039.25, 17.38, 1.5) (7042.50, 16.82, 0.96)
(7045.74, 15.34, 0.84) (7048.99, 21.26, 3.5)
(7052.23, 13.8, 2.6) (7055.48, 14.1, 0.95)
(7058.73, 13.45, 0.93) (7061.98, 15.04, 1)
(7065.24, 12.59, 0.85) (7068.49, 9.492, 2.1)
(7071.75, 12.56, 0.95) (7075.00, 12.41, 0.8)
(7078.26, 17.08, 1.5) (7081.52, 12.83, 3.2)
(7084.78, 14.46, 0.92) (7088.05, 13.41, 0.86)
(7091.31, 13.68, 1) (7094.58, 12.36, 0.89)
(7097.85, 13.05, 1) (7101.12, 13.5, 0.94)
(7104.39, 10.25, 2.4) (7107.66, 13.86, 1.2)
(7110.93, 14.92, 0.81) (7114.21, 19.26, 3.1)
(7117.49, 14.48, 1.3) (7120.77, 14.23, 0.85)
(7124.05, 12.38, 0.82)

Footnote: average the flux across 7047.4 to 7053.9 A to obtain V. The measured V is 17.5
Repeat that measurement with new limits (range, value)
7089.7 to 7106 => 12.6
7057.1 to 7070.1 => 12.6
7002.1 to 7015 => 15.7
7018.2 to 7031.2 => 15.9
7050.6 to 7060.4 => 13.8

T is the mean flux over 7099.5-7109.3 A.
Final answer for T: 12.5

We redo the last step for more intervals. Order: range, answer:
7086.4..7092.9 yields 13.5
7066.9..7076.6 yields 11.5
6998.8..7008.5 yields 15.3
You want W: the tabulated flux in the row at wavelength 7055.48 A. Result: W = 14.1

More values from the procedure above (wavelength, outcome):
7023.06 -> 19.2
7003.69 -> 14.94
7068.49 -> 9.492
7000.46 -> 14.27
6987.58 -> 14.82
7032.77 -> 13.62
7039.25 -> 17.38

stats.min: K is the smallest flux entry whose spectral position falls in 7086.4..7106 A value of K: 10.25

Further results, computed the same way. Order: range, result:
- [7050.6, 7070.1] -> 9.492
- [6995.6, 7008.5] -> 14.27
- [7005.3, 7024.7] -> 14.56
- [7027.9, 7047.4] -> 13.62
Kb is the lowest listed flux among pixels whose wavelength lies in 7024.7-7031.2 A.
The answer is 14.84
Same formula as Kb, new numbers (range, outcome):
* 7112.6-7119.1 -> 14.48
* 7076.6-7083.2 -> 12.83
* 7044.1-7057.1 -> 13.8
